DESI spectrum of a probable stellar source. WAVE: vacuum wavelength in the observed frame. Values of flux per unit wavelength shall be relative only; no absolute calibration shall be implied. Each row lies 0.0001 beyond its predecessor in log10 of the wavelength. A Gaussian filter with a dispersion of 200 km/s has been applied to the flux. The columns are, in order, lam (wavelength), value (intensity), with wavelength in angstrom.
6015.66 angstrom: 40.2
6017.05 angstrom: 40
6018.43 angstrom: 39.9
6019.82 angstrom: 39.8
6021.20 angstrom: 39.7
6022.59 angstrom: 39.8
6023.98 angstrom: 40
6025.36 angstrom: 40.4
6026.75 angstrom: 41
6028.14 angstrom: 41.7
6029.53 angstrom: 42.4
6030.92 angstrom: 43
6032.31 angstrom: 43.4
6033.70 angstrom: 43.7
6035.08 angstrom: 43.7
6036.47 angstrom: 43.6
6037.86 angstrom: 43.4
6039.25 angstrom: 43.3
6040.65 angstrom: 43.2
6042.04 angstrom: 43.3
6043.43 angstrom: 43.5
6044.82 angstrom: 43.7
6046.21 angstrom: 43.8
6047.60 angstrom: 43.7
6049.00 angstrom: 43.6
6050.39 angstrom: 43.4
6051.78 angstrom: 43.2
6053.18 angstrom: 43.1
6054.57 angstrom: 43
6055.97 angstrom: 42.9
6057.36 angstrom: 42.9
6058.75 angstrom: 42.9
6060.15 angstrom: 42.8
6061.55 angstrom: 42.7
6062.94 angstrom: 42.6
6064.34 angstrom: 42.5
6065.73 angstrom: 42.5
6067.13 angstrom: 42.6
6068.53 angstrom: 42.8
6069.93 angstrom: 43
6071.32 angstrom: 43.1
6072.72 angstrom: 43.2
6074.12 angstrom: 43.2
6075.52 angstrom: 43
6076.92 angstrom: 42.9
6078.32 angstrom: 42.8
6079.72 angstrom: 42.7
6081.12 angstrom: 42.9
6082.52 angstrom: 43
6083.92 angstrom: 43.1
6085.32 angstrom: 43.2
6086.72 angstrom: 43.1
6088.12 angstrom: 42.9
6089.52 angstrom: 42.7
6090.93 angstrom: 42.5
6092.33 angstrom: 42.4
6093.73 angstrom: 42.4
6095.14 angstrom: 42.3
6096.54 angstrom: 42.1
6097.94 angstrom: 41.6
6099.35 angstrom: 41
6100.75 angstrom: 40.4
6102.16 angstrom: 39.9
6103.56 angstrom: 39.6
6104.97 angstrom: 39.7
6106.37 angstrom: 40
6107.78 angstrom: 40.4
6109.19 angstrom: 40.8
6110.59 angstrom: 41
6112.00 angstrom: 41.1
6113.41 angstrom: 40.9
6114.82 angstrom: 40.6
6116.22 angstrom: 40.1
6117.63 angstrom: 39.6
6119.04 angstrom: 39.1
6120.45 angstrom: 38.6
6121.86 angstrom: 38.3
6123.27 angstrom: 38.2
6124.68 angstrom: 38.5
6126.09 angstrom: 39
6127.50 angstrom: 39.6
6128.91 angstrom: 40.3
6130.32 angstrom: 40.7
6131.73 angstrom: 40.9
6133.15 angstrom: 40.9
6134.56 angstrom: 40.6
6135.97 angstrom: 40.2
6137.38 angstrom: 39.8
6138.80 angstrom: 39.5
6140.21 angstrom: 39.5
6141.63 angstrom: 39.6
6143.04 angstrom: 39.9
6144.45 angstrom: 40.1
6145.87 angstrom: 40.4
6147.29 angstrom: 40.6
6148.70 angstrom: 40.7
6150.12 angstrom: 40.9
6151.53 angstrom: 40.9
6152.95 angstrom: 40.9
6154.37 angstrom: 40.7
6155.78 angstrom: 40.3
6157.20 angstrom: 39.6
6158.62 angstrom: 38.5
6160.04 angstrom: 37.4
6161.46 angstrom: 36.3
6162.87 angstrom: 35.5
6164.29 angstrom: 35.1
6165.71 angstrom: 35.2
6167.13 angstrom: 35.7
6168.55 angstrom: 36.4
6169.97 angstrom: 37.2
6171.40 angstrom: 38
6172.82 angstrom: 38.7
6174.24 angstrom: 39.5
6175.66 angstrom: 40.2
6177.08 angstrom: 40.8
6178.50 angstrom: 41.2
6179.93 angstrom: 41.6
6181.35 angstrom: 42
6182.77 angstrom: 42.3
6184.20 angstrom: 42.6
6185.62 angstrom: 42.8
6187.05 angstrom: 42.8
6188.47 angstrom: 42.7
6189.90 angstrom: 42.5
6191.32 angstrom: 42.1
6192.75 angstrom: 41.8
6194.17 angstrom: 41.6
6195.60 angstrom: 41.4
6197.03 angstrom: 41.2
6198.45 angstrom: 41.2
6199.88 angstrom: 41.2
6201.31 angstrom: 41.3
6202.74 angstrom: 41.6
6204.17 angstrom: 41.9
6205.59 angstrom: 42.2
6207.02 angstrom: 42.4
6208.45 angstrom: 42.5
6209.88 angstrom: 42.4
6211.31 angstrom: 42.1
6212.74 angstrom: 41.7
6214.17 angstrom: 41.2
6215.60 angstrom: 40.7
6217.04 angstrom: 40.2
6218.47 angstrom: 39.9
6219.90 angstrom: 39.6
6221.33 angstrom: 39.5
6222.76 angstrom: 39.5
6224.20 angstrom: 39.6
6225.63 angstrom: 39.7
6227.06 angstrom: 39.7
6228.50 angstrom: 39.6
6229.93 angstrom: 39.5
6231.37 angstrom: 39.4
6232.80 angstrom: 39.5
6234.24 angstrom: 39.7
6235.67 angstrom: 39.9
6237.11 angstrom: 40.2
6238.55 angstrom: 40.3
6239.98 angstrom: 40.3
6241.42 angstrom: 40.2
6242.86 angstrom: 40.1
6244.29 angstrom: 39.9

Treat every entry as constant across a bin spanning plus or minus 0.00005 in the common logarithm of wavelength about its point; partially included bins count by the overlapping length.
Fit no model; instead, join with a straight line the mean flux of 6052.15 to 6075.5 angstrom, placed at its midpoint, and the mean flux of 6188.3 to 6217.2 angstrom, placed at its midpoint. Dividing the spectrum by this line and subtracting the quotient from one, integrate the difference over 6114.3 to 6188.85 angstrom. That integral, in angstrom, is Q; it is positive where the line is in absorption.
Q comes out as 4.4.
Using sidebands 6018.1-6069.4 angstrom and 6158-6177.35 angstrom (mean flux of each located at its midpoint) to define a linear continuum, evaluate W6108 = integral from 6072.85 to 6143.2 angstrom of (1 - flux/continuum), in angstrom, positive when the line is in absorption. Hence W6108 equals -1.92 angstrom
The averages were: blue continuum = 42.5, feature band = 41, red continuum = 37.4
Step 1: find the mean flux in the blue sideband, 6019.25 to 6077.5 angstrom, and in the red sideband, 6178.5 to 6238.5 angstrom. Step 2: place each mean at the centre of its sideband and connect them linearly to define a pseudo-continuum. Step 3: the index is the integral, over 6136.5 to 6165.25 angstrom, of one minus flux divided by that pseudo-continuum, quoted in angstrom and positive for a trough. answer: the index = 1.6 angstrom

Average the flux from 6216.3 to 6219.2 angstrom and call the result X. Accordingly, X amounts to 40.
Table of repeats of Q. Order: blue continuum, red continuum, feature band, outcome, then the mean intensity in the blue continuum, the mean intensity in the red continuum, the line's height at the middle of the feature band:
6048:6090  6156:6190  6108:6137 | 0.8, 42.9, 39.3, 41.1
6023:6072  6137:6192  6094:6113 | 0.3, 42.9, 39.8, 41.4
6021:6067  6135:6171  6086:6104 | -0.4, 42.7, 38.8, 40.9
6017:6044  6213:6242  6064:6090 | -0.9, 42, 39.9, 41.5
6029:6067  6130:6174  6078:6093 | -0.4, 43.2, 39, 41.7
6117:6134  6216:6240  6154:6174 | 1.1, 39.5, 39.8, 39.6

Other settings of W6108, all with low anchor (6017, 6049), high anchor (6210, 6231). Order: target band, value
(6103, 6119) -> 0.4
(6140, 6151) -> 0.2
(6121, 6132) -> 0.5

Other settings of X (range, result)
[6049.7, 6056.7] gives 43.1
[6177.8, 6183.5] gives 41.7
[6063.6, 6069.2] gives 42.6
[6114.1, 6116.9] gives 40.4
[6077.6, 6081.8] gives 42.8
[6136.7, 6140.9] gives 39.6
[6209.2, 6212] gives 42.3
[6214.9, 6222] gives 40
